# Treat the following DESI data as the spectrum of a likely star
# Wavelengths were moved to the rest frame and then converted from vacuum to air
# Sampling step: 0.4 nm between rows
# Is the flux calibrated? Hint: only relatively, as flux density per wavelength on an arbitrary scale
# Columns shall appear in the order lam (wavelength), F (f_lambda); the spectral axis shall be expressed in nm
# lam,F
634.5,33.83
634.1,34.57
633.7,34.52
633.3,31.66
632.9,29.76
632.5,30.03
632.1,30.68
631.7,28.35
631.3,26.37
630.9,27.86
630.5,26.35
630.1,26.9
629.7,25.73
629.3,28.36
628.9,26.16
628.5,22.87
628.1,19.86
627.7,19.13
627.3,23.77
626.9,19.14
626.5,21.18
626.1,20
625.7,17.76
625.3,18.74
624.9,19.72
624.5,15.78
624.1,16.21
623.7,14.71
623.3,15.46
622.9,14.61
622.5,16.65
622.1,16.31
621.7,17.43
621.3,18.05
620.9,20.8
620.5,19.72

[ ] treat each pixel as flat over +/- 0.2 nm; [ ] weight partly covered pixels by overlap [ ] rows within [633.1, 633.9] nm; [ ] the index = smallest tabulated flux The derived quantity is 31.66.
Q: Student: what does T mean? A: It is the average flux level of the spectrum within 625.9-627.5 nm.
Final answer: 21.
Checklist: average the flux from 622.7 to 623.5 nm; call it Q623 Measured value 15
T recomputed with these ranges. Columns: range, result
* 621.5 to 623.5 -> 16.1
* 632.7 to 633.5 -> 30.7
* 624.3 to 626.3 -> 18.4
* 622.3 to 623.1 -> 15.6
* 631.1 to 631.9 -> 27.4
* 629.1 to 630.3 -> 27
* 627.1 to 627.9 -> 21.4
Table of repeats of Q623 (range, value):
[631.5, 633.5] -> 30.1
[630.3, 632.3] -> 27.9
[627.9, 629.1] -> 23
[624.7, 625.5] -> 19.2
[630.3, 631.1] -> 27.1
